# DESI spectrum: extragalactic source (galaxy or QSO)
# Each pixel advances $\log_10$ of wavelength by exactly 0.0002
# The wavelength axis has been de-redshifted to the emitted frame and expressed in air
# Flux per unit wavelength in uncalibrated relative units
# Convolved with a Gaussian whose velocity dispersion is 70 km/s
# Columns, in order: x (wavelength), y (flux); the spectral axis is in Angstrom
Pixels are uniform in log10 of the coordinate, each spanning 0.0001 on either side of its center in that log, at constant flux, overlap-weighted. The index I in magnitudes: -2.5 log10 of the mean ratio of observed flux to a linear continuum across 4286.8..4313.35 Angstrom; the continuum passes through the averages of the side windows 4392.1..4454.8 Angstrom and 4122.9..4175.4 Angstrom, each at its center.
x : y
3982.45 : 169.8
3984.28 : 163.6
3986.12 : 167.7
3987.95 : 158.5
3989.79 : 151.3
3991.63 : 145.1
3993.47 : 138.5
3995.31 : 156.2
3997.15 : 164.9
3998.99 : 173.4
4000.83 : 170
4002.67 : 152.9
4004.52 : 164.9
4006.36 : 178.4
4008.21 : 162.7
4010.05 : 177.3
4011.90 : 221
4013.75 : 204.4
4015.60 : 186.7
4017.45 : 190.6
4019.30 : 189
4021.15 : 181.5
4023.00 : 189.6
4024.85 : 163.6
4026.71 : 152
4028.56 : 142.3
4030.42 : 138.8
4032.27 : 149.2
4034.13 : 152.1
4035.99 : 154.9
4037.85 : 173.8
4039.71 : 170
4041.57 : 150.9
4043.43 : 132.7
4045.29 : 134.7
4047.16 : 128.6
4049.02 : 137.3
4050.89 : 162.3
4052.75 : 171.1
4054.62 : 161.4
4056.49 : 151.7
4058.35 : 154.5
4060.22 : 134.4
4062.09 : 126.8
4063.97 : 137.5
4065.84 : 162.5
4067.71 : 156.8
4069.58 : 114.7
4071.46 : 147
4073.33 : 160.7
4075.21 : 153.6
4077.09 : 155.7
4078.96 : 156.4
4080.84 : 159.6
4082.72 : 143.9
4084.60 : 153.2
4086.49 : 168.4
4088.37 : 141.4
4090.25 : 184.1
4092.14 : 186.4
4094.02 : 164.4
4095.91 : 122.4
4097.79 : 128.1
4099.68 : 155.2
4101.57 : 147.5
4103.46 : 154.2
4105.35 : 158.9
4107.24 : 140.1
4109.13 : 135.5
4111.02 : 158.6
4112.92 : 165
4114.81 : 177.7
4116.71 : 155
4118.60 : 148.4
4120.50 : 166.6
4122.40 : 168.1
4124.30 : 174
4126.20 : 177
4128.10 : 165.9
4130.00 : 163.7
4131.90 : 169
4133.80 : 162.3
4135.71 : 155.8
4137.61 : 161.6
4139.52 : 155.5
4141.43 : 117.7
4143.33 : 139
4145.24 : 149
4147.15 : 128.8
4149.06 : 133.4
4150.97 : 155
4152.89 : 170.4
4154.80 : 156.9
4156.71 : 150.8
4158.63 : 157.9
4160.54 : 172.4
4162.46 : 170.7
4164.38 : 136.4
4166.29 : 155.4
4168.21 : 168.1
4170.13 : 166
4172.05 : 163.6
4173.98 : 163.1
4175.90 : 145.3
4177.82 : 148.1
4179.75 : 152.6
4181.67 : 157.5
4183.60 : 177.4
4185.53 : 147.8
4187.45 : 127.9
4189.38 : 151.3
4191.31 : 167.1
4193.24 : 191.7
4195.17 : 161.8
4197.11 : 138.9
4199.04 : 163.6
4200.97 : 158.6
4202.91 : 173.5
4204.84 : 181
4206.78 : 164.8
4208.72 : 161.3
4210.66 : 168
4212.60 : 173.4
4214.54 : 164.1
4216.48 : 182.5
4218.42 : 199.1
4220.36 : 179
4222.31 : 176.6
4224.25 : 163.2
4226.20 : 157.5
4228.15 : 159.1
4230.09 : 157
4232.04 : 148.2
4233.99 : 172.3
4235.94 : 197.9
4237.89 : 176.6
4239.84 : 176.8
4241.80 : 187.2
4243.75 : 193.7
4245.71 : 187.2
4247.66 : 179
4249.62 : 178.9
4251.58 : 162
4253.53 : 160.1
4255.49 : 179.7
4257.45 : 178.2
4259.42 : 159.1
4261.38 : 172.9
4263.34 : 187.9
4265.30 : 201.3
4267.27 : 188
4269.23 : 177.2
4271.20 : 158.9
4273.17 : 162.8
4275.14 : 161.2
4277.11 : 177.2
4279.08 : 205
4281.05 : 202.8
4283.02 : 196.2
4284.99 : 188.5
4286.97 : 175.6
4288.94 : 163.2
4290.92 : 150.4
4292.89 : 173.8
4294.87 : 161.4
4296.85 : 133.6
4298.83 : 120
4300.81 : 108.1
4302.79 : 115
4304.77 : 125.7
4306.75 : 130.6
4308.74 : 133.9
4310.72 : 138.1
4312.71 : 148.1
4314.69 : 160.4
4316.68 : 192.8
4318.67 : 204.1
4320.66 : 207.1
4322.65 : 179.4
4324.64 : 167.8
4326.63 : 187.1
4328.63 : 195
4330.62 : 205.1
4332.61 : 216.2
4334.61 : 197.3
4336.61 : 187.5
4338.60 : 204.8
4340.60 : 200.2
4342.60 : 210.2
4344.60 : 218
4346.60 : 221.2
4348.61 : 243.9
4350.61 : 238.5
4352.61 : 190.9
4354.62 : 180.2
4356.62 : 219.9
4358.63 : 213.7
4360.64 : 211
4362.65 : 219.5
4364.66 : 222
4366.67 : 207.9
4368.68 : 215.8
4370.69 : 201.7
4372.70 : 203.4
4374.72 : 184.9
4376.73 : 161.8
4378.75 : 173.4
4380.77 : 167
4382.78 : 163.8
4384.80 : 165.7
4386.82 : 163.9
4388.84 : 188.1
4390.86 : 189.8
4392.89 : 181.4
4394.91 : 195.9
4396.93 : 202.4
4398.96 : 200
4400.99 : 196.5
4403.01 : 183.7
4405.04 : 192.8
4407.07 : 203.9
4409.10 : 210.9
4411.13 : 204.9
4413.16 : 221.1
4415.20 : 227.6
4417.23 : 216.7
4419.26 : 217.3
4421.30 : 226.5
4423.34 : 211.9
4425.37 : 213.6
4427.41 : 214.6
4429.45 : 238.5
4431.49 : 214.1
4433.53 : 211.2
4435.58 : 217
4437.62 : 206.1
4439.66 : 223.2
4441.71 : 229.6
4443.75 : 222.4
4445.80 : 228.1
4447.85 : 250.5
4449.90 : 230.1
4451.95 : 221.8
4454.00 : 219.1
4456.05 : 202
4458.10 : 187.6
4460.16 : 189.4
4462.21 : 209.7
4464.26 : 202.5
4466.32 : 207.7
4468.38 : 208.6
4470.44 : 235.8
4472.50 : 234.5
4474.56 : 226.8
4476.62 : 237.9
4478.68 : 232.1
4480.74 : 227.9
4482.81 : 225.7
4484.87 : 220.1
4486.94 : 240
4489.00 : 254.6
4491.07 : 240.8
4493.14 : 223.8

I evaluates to 0.32 mag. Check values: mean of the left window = 157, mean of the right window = 214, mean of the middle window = 140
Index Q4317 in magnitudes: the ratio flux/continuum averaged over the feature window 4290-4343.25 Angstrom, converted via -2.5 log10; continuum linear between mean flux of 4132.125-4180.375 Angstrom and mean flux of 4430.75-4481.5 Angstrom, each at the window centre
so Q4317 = 0.12 mag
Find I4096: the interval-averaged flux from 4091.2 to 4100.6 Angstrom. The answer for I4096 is 151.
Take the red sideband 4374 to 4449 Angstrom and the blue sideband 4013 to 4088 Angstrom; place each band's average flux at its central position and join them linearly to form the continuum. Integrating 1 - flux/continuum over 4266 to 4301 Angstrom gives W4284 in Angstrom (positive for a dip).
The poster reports 3.4 Angstrom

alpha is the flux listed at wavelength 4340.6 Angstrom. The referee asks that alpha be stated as 200.2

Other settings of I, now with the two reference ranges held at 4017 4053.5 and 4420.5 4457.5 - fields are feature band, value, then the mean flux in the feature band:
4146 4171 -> 0.14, 155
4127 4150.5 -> 0.16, 150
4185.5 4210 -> 0.14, 161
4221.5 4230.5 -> 0.15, 163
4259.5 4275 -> 0.10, 176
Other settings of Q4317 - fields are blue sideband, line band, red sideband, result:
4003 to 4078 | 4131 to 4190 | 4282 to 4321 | 0.027 mag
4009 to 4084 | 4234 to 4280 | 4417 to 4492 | 0.073 mag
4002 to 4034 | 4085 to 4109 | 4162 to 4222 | 0.101 mag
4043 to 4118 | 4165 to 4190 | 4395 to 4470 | 0.084 mag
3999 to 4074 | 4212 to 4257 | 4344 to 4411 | 0.046 mag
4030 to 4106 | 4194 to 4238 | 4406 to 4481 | 0.057 mag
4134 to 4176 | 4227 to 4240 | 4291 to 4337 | -0.068 mag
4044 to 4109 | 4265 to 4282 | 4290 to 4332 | -0.145 mag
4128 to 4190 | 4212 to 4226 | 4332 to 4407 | -0.058 mag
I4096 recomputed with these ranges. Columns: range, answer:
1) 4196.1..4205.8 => 163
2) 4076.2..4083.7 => 154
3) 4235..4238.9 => 187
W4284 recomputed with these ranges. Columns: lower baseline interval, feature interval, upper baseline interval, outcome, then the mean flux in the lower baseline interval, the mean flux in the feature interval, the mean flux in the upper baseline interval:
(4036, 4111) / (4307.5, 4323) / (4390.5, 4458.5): 1.92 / 151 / 169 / 213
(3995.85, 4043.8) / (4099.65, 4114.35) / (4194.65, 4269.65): 1.57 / 169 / 153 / 173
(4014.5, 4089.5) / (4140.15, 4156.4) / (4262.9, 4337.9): 1.69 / 155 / 144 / 171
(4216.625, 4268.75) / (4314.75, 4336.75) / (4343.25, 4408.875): -0.42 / 176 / 193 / 198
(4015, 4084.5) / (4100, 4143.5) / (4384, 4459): 2.01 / 155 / 158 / 209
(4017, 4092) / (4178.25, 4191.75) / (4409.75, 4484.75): 1.72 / 155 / 154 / 219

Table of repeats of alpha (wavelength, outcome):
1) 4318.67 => 204.1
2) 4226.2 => 157.5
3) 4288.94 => 163.2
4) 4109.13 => 135.5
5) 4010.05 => 177.3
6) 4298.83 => 120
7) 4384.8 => 165.7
